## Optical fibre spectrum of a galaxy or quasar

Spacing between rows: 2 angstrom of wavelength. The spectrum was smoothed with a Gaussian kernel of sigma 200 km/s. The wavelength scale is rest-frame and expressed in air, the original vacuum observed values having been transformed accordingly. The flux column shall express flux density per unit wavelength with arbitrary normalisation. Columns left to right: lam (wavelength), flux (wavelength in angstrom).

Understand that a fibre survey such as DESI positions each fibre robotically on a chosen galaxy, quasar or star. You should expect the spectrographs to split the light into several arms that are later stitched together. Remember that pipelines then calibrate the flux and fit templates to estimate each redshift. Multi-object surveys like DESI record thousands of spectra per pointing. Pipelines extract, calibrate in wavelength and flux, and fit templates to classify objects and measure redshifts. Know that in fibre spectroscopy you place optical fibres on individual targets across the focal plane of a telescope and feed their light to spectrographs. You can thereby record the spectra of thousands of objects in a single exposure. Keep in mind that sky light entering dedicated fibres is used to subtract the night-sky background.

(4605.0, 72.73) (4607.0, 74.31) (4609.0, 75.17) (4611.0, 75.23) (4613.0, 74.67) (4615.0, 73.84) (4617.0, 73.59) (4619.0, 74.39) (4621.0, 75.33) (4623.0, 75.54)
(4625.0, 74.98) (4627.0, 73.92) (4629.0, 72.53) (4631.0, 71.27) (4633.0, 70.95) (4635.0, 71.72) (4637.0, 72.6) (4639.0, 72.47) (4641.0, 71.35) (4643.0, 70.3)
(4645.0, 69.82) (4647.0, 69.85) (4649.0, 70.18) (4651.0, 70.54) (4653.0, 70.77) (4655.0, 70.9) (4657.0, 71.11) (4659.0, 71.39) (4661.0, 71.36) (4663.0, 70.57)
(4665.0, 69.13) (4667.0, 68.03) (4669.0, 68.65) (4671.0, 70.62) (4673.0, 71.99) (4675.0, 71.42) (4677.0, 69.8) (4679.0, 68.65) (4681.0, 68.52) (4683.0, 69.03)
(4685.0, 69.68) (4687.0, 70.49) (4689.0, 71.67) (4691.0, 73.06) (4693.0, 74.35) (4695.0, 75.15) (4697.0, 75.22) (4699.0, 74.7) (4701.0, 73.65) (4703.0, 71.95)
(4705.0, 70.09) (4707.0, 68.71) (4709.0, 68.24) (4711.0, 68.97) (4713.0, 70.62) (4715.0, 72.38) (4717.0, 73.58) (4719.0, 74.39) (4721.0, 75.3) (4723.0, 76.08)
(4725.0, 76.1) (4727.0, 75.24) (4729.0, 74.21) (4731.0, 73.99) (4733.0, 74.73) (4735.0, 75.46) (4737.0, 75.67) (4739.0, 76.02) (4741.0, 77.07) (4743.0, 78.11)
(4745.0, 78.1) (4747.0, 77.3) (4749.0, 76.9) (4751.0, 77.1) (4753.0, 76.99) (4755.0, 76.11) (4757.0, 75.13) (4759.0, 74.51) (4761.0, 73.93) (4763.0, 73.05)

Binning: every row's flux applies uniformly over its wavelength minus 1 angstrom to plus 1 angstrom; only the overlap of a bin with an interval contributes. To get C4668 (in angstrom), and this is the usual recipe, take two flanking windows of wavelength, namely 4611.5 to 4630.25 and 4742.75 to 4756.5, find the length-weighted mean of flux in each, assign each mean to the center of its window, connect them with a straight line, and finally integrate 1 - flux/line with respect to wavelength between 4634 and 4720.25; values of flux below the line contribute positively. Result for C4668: 5.0 angstrom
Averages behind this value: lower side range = 74.3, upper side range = 77.1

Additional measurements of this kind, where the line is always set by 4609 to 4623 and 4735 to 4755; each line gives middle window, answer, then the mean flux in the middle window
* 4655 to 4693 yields 2.6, 70.4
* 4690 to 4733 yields 1.8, 73.2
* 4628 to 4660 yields 1.7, 71.1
